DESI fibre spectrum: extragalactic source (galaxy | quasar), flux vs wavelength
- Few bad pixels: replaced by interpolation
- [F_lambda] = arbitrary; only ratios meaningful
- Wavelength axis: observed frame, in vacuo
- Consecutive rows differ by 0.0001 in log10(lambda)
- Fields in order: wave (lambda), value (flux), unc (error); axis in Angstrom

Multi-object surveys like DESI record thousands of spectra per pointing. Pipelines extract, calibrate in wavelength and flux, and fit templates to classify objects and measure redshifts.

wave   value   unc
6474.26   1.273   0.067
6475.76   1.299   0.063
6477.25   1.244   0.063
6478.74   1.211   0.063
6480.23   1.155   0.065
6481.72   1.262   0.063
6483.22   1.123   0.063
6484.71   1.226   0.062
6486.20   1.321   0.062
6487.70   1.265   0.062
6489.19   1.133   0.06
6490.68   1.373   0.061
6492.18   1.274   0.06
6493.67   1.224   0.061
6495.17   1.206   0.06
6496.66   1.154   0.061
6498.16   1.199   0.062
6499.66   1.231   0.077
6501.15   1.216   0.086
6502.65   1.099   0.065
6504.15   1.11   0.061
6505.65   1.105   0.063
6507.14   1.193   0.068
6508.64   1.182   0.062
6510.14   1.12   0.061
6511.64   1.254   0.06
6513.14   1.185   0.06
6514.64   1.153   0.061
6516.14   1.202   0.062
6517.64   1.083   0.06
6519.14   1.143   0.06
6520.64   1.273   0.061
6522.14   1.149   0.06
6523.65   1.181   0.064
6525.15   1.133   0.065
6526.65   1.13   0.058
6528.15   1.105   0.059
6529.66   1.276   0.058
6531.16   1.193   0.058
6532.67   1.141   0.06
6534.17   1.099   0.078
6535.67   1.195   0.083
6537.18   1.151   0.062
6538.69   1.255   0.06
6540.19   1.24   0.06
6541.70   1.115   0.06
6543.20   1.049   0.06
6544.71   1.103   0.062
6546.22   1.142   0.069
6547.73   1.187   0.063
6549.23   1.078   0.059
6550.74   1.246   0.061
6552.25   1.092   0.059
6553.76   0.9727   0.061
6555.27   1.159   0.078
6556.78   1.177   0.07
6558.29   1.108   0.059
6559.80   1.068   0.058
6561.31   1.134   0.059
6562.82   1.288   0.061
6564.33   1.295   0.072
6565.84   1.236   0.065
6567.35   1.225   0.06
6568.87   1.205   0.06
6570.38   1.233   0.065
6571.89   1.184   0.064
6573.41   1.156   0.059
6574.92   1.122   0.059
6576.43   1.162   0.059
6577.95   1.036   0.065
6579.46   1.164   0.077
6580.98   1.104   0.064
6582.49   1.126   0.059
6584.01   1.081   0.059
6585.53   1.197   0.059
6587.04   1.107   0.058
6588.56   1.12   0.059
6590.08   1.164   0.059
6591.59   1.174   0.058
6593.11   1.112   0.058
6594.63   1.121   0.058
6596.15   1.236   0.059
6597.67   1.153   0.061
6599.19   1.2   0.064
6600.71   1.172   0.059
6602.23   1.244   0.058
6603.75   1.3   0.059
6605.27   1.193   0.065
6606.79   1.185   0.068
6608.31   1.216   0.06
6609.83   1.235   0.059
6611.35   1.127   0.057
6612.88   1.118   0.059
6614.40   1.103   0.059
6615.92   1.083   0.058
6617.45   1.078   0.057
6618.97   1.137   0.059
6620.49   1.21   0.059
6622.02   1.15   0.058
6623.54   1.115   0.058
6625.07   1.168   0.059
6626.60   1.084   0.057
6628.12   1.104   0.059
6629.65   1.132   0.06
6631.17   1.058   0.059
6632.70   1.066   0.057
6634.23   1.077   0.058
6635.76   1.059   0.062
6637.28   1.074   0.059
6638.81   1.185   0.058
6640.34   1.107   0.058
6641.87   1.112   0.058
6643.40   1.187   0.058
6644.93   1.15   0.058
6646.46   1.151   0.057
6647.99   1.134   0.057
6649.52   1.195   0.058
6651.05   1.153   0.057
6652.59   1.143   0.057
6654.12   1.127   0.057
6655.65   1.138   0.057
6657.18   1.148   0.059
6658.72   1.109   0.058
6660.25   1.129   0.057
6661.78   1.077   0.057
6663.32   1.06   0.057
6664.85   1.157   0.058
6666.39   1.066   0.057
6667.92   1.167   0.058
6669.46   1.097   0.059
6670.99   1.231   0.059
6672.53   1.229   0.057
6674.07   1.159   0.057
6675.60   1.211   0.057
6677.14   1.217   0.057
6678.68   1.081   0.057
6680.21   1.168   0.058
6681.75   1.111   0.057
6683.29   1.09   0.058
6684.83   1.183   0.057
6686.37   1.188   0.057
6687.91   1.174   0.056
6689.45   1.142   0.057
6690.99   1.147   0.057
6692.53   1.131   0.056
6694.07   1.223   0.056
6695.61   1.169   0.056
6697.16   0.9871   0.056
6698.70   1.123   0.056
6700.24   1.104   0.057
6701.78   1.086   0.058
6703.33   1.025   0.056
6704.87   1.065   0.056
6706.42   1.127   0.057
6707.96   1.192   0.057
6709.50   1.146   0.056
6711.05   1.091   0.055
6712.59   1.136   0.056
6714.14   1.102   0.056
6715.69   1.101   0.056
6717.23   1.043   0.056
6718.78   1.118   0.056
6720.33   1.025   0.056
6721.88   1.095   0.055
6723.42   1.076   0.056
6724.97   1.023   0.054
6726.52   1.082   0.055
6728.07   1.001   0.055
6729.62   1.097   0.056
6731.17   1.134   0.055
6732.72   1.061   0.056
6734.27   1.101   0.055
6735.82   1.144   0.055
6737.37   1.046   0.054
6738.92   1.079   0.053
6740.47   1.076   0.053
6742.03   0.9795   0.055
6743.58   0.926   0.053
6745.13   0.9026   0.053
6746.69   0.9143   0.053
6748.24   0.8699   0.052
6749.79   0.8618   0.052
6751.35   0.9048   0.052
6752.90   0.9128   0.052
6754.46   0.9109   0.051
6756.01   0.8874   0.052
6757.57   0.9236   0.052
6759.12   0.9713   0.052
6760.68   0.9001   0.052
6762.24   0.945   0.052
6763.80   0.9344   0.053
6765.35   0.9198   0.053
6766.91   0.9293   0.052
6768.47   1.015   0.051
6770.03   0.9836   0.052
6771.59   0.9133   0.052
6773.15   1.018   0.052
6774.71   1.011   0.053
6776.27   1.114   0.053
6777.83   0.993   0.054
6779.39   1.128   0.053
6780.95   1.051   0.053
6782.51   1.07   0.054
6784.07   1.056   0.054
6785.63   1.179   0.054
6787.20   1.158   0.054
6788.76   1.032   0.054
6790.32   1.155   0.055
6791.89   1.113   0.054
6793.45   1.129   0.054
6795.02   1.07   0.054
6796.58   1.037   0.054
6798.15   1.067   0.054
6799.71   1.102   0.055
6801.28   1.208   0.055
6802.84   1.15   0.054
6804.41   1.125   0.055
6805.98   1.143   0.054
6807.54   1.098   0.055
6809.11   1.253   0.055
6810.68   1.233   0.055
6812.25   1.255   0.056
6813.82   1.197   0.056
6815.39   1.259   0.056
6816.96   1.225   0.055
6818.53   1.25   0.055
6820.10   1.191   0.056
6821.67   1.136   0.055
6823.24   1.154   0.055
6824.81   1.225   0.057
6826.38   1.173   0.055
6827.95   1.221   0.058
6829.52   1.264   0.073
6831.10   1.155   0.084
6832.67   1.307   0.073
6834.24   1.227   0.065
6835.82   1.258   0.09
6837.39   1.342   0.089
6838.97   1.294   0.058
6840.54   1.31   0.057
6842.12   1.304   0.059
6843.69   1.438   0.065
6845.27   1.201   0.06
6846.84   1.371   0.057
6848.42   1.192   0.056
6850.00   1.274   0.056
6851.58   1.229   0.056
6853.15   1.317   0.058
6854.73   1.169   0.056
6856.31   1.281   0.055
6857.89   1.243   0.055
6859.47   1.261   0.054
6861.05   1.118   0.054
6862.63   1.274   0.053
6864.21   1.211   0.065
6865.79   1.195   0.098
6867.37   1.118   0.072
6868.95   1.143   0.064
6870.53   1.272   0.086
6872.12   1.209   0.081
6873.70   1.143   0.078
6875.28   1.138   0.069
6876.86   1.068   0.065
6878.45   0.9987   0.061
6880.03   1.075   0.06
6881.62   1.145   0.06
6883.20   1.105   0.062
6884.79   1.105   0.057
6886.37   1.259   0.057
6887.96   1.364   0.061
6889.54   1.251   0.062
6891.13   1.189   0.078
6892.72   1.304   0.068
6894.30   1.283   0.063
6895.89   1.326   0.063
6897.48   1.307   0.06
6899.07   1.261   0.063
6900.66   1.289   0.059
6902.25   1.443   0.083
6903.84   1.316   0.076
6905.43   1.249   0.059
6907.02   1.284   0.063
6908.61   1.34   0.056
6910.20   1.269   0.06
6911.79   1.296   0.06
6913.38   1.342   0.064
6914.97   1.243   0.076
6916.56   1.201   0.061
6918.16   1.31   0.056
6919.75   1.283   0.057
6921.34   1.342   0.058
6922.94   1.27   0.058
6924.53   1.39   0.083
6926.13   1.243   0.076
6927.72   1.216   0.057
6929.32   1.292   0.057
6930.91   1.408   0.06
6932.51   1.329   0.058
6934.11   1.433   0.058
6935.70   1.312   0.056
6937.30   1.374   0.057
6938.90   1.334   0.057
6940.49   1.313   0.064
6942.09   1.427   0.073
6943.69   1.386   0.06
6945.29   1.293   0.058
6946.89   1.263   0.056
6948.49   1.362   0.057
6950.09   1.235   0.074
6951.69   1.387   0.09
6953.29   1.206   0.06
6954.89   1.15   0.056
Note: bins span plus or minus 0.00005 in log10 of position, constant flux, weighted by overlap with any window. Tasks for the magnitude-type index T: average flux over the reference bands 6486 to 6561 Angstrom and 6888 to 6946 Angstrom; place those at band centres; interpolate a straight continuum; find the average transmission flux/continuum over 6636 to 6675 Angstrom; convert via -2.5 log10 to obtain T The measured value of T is 0.07 mag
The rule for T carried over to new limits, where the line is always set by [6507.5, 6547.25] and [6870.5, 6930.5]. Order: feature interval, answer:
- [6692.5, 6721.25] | 0.09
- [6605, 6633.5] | 0.05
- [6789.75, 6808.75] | 0.10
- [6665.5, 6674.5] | 0.04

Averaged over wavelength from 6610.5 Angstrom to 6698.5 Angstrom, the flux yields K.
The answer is 1.13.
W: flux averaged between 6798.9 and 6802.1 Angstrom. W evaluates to 1.16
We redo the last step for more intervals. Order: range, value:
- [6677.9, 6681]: 1.13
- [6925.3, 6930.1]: 1.25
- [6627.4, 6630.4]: 1.12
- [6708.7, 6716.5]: 1.12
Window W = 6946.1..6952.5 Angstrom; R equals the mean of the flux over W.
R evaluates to 1.31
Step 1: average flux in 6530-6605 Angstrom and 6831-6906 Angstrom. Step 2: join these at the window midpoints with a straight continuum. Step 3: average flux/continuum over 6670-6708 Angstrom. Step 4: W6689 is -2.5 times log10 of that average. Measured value 0.05 mag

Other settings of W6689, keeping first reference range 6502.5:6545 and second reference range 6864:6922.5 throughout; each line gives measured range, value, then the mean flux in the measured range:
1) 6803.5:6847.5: -0.01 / 1.24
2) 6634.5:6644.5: 0.06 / 1.12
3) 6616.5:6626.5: 0.04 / 1.14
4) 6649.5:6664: 0.06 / 1.12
